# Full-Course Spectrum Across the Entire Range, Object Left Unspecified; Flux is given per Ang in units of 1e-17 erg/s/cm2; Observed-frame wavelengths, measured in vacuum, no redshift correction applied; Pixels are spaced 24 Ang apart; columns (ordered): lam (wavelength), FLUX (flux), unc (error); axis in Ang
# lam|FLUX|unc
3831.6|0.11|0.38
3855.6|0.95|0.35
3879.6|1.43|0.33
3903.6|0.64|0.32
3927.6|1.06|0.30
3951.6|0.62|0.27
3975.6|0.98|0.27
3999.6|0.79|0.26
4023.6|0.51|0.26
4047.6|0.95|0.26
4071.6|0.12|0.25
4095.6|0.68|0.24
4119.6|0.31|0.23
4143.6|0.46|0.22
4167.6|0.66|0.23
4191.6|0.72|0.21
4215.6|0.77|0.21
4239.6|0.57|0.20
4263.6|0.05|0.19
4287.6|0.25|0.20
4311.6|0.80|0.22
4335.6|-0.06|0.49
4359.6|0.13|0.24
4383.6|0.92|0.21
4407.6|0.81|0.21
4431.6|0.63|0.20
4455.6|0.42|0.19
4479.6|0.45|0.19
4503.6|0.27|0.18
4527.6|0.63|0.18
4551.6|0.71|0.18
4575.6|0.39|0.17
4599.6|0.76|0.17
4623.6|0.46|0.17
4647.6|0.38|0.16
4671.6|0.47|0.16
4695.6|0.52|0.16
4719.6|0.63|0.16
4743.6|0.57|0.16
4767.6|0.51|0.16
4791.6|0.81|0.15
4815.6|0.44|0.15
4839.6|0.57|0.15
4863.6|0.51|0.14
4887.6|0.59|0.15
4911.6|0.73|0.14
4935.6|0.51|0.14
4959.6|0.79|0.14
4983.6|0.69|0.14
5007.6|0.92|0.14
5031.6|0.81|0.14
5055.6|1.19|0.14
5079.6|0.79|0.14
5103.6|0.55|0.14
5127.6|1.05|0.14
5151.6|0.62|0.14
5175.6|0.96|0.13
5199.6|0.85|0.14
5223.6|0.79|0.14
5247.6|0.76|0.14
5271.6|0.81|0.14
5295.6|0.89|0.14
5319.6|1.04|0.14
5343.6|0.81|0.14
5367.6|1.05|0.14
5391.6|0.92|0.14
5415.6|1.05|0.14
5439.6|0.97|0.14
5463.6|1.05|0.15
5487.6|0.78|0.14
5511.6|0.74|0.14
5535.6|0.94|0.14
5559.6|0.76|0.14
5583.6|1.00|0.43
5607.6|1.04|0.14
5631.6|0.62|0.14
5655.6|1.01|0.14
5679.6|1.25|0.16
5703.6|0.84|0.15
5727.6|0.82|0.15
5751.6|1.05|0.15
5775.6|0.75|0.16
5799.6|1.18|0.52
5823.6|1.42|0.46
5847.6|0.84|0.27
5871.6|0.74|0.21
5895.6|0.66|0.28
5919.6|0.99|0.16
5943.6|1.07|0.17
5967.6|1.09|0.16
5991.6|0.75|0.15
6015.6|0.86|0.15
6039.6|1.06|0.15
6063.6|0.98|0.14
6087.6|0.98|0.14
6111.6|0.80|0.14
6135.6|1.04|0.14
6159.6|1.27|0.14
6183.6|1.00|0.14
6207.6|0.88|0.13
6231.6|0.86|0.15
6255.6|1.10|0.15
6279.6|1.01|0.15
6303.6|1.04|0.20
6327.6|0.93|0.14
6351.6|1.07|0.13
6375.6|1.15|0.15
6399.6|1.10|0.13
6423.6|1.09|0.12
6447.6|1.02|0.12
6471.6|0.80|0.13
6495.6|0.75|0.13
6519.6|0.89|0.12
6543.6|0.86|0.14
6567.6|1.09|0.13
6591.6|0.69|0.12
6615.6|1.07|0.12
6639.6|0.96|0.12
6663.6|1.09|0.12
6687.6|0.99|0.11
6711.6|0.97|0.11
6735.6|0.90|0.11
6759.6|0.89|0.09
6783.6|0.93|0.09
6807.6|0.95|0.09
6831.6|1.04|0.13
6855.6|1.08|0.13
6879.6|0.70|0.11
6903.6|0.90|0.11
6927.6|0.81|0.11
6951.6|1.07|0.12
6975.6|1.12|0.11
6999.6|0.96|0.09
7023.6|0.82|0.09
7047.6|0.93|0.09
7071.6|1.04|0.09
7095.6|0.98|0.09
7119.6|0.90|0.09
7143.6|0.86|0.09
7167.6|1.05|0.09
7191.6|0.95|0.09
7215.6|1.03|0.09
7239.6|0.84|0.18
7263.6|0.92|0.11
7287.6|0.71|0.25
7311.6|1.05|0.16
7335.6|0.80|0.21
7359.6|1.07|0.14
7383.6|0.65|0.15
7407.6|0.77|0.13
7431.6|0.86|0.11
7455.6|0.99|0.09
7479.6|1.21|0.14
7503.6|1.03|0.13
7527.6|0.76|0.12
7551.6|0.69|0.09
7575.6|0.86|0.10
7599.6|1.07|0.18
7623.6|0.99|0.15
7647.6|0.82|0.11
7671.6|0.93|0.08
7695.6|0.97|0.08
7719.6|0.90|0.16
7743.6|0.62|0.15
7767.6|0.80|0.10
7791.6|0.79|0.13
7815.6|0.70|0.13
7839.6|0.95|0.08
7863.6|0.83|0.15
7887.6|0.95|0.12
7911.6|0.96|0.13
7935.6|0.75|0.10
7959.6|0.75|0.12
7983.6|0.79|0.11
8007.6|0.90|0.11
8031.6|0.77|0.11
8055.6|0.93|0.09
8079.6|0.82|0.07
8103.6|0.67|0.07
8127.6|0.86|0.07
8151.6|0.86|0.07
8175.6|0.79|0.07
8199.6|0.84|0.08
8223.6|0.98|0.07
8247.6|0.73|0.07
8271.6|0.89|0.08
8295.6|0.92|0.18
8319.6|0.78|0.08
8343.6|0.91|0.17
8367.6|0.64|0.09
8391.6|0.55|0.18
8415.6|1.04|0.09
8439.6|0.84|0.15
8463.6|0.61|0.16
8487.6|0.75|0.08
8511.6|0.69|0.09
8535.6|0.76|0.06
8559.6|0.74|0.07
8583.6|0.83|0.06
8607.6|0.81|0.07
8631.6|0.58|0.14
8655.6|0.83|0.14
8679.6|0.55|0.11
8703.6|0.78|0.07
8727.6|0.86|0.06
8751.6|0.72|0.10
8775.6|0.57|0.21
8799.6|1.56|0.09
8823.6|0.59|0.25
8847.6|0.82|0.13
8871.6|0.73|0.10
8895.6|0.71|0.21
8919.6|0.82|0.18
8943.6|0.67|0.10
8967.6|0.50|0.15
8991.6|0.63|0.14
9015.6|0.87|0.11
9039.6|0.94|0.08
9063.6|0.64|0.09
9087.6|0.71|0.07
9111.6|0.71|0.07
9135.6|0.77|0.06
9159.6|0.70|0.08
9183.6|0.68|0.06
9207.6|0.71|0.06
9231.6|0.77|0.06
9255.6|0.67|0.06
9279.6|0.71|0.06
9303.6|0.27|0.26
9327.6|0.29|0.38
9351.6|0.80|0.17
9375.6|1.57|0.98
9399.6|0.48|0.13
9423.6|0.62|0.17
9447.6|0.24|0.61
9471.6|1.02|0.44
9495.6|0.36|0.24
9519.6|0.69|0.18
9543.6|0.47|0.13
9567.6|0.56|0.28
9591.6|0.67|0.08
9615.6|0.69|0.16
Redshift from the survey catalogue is 0.342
